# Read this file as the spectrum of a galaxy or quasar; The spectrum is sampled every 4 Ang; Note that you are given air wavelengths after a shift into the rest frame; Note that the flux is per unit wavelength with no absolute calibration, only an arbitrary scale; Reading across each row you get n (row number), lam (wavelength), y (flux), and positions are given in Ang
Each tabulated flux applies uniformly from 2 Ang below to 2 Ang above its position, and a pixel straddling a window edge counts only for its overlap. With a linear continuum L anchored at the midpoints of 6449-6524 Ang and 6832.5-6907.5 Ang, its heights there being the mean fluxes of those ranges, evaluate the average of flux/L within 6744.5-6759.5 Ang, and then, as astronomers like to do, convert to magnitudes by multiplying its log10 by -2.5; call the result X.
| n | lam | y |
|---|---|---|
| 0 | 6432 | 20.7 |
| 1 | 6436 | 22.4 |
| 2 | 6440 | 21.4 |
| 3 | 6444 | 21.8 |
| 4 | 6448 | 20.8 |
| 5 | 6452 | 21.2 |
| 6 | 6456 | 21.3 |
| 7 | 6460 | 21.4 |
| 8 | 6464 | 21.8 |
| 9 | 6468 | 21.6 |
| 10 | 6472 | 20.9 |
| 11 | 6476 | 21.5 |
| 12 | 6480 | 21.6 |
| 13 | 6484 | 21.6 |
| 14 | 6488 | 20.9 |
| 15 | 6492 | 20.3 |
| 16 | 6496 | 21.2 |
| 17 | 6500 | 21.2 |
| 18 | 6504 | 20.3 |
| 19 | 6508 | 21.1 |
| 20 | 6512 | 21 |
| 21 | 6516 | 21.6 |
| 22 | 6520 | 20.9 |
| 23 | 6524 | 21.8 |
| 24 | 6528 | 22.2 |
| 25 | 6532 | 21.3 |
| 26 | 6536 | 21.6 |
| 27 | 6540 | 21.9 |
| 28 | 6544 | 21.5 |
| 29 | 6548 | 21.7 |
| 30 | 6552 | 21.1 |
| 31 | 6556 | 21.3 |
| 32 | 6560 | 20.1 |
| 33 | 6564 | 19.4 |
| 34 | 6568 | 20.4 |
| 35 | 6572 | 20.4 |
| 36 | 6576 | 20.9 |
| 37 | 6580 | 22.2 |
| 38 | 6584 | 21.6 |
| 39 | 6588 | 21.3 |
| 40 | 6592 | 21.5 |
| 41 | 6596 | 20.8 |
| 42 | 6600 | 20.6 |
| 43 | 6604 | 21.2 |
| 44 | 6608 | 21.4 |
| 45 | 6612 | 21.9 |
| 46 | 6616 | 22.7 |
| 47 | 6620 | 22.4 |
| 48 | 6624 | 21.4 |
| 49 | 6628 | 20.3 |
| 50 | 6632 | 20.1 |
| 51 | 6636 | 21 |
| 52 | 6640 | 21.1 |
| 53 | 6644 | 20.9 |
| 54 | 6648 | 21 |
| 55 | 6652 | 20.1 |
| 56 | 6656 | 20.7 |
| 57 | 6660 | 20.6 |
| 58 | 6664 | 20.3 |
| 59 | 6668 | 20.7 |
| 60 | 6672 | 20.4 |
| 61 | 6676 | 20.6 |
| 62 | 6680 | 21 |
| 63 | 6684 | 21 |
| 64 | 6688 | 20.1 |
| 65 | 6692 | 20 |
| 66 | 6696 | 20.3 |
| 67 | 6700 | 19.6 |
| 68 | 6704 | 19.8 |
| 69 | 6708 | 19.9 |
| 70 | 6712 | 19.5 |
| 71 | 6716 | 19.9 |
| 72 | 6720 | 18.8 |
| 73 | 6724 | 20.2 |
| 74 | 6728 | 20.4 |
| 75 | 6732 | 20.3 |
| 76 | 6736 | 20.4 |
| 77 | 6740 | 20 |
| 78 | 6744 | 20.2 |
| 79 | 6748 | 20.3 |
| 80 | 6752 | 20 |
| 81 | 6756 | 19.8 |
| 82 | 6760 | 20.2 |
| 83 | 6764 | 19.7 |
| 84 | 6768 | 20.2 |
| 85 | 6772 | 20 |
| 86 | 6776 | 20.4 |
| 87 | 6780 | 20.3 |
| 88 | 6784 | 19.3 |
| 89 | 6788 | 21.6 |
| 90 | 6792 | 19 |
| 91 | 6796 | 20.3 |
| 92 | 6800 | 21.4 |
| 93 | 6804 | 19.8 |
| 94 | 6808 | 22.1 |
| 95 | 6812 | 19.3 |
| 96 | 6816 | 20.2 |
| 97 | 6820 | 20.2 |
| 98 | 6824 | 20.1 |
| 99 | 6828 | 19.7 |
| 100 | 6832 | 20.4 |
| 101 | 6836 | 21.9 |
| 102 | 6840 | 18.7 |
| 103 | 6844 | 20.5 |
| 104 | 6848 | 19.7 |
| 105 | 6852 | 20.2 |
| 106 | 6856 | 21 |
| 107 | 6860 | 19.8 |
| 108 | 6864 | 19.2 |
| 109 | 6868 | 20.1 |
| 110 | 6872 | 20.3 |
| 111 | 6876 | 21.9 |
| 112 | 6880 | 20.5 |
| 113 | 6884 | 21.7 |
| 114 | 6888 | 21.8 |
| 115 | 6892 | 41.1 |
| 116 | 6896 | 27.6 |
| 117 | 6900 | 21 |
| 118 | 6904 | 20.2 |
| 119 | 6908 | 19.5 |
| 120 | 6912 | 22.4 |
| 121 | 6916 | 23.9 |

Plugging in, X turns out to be 0.087 mag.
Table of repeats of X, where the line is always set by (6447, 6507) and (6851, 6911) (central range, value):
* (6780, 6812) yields 0.09 mag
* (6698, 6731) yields 0.11 mag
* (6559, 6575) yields 0.07 mag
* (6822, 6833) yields 0.11 mag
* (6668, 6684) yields 0.06 mag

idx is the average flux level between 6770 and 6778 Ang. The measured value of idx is 20.2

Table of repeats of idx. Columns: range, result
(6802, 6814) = 20.4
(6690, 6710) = 19.9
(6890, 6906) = 27.5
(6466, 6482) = 21.4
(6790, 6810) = 20.5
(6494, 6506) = 20.9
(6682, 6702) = 20.2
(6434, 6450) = 21.6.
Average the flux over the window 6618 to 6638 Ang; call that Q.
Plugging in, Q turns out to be 21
